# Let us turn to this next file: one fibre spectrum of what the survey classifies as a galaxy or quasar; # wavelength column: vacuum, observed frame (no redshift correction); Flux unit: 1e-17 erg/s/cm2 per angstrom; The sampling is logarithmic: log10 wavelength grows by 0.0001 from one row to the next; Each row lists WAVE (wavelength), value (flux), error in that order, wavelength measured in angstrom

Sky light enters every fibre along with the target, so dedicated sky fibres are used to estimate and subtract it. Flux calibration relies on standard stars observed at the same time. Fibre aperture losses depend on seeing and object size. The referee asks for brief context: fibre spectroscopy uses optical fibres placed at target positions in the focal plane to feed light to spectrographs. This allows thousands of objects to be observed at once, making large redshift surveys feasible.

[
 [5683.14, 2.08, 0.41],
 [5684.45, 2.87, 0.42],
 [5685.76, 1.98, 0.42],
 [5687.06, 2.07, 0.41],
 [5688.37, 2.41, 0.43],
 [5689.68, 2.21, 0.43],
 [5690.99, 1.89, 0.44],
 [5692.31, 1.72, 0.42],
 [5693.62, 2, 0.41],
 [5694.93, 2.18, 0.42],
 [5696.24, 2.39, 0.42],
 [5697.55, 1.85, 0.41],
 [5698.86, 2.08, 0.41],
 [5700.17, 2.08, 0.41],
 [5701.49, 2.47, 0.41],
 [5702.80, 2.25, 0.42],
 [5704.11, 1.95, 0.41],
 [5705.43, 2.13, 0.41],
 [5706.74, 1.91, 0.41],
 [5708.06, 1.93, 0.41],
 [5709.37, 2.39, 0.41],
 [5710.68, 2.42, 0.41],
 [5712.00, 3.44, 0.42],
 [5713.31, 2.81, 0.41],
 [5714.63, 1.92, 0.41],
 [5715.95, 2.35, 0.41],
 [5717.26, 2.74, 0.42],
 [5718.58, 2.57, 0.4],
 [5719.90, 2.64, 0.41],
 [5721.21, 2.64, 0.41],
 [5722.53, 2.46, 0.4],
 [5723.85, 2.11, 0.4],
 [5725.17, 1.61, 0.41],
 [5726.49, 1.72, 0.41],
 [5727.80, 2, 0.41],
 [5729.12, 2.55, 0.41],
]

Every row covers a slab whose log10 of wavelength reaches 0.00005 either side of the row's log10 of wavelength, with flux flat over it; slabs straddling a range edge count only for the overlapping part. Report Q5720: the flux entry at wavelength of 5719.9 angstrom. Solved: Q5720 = 2.64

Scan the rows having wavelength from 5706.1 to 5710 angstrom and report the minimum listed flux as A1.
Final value 1.91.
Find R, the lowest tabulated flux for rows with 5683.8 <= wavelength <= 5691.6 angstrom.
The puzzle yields 1.89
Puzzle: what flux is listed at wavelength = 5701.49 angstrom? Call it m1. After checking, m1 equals 2.47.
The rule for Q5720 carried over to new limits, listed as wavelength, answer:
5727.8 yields 2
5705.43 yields 2.13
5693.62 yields 2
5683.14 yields 2.08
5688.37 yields 2.41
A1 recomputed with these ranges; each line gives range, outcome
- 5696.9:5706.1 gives 1.85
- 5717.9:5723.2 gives 2.46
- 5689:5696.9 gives 1.72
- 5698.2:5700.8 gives 2.08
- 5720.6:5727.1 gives 1.61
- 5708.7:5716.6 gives 1.92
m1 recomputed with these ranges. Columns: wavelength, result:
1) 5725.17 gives 1.61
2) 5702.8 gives 2.25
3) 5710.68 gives 2.42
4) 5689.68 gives 2.21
